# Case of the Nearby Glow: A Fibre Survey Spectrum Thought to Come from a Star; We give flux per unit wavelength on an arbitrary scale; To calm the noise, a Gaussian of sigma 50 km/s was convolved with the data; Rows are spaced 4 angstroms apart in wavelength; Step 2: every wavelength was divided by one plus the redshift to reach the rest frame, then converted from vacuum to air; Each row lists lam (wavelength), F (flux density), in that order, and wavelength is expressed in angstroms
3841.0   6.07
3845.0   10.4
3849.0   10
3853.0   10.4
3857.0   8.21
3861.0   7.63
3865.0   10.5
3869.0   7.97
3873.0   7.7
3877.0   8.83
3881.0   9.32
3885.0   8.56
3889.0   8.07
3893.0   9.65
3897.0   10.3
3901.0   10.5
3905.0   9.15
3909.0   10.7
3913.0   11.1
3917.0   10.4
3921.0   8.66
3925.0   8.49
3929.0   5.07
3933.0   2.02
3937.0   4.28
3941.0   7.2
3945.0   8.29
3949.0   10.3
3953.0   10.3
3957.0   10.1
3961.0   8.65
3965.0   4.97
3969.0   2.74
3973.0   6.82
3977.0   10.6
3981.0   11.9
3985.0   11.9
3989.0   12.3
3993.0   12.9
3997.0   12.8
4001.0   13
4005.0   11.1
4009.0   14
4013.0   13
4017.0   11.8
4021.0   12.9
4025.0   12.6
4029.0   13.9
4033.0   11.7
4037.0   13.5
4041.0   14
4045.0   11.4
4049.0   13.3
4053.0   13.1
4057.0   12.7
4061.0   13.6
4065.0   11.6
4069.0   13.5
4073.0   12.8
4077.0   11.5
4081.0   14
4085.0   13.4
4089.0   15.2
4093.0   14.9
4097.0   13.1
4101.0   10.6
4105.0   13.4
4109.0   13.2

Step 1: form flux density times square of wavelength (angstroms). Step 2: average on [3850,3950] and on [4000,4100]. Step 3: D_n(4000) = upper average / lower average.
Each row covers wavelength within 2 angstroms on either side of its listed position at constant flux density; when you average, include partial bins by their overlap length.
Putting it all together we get 1.65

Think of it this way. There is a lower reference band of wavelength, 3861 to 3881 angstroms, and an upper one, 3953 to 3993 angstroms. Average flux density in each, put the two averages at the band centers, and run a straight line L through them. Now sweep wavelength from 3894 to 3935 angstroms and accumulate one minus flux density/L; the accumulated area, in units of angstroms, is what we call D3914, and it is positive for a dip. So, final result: 1.0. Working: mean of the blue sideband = 8.7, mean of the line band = 8.66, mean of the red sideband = 9.16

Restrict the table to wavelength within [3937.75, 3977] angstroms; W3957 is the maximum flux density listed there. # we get 10.6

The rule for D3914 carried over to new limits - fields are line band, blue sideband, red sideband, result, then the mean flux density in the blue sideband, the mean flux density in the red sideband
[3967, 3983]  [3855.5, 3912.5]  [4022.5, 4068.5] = 4.6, 9.14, 12.9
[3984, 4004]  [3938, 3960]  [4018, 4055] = -2.8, 8.99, 12.9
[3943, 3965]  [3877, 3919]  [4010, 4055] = 3.8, 9.73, 12.9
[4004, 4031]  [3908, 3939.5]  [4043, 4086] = -4.4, 7.49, 12.8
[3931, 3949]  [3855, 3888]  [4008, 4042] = 7.8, 8.57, 13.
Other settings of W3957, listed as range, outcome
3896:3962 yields 11.1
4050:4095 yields 15.2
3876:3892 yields 9.32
